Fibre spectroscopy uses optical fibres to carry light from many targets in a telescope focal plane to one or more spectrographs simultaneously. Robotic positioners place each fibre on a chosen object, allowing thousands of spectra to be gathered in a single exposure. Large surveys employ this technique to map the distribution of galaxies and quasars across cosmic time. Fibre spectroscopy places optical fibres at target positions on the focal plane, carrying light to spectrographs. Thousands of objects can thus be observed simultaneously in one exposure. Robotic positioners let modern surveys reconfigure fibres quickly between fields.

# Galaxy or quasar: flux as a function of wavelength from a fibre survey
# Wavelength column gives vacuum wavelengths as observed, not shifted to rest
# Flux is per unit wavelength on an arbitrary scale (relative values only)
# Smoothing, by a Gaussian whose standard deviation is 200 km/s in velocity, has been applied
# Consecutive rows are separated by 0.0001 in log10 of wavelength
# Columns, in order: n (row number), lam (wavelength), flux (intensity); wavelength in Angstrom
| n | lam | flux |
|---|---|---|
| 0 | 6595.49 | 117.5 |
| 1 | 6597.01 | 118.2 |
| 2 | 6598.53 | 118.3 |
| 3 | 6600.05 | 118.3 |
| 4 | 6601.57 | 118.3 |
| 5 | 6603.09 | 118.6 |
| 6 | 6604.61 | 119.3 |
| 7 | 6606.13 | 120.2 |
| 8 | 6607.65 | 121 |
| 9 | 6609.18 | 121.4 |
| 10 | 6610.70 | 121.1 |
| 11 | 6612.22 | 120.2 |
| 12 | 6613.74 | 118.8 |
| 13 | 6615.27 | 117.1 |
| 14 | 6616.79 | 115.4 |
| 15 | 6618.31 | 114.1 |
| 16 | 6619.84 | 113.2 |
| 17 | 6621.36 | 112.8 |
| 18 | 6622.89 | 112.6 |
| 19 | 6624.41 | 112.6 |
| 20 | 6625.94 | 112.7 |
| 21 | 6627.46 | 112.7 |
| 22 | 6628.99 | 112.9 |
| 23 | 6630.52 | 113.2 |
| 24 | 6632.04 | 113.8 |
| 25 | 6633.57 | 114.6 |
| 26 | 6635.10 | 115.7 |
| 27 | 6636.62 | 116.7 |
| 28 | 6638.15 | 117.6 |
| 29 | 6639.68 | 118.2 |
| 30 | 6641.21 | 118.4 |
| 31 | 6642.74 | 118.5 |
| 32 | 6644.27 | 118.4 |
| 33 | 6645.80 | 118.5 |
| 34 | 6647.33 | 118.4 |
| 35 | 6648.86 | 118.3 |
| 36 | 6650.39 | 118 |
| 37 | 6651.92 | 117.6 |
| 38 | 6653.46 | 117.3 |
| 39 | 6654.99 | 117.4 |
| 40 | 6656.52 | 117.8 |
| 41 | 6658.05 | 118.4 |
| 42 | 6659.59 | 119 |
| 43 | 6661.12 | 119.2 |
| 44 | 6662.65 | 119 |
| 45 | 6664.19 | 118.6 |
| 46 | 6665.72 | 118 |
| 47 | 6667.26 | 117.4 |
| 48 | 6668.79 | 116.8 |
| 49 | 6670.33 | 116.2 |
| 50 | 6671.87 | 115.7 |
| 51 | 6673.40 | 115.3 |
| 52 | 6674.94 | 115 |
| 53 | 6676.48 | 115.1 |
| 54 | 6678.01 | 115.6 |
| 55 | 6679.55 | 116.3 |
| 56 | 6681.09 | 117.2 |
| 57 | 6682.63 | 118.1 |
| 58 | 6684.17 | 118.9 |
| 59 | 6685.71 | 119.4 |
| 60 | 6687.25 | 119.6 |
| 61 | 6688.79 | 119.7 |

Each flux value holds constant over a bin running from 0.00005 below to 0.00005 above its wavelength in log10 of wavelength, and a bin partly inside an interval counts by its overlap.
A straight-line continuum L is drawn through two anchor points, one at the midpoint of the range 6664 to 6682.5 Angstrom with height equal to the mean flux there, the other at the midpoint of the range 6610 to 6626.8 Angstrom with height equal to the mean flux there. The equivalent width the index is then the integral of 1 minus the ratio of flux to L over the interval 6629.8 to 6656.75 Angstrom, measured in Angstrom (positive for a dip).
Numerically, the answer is -0.3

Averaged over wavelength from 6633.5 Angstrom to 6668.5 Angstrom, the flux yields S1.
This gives 118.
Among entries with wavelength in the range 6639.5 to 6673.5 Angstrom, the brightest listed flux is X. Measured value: 119.2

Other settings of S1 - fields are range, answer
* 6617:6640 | 114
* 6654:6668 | 118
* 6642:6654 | 118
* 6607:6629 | 116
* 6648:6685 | 117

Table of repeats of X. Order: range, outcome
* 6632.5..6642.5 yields 118.4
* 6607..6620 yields 121.4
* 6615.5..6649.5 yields 118.5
